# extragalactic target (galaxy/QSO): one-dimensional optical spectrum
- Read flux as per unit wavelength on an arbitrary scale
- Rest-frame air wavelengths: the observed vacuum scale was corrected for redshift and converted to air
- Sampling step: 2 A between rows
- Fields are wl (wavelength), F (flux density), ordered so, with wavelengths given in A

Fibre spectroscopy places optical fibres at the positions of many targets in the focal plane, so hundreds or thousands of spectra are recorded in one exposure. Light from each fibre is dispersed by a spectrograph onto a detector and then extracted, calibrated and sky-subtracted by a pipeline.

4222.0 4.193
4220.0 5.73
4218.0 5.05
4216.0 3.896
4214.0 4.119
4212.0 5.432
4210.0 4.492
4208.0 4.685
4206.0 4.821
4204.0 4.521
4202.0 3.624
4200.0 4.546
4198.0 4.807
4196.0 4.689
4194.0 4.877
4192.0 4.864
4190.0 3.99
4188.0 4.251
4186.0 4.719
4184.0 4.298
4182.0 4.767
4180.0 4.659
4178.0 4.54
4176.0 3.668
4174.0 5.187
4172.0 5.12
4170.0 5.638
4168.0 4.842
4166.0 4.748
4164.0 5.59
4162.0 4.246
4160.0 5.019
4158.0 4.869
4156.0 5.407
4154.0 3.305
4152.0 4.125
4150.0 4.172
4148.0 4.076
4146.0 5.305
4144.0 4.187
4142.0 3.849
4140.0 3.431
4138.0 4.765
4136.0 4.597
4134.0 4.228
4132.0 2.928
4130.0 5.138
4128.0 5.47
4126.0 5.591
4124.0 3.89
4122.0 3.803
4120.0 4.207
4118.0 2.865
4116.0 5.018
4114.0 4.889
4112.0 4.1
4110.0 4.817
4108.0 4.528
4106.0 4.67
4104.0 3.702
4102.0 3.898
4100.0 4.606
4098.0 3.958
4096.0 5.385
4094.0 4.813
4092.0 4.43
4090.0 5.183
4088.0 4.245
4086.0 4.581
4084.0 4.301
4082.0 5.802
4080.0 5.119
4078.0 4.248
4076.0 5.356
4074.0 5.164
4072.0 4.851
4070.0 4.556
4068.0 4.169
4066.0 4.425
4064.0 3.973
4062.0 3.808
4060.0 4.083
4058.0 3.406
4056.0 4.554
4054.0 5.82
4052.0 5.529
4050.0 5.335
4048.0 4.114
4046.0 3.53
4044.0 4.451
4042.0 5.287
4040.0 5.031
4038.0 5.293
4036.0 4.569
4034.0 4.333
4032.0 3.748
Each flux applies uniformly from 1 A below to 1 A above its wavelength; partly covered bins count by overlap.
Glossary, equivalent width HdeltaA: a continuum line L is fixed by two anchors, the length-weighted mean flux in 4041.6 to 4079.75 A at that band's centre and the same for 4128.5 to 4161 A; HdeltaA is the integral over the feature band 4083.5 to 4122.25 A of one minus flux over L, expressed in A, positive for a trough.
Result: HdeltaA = 0.4 A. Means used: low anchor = 4.56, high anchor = 4.35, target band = 4.41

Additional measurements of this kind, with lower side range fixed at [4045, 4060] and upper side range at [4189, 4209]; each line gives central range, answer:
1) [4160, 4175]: -1.7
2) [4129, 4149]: 1.3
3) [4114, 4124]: 1.1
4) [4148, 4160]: 0.4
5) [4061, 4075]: 0.5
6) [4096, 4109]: 0.7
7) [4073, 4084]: -1.2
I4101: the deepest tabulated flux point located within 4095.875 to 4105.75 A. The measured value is 3.702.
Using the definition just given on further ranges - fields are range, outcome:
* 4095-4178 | 2.865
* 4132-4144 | 2.928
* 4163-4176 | 3.668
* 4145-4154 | 3.305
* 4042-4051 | 3.53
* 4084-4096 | 4.245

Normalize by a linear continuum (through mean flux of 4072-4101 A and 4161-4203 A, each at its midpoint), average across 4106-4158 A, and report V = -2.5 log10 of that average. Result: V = 0.09 mag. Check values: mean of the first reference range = 4.8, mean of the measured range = 4.36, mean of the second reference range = 4.65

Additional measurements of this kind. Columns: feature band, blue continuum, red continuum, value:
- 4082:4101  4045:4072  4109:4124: -0.089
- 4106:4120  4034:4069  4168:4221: 0.052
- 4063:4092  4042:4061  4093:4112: -0.043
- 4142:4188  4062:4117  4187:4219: -0.016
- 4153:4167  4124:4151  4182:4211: -0.066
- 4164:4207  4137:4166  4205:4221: -0.004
